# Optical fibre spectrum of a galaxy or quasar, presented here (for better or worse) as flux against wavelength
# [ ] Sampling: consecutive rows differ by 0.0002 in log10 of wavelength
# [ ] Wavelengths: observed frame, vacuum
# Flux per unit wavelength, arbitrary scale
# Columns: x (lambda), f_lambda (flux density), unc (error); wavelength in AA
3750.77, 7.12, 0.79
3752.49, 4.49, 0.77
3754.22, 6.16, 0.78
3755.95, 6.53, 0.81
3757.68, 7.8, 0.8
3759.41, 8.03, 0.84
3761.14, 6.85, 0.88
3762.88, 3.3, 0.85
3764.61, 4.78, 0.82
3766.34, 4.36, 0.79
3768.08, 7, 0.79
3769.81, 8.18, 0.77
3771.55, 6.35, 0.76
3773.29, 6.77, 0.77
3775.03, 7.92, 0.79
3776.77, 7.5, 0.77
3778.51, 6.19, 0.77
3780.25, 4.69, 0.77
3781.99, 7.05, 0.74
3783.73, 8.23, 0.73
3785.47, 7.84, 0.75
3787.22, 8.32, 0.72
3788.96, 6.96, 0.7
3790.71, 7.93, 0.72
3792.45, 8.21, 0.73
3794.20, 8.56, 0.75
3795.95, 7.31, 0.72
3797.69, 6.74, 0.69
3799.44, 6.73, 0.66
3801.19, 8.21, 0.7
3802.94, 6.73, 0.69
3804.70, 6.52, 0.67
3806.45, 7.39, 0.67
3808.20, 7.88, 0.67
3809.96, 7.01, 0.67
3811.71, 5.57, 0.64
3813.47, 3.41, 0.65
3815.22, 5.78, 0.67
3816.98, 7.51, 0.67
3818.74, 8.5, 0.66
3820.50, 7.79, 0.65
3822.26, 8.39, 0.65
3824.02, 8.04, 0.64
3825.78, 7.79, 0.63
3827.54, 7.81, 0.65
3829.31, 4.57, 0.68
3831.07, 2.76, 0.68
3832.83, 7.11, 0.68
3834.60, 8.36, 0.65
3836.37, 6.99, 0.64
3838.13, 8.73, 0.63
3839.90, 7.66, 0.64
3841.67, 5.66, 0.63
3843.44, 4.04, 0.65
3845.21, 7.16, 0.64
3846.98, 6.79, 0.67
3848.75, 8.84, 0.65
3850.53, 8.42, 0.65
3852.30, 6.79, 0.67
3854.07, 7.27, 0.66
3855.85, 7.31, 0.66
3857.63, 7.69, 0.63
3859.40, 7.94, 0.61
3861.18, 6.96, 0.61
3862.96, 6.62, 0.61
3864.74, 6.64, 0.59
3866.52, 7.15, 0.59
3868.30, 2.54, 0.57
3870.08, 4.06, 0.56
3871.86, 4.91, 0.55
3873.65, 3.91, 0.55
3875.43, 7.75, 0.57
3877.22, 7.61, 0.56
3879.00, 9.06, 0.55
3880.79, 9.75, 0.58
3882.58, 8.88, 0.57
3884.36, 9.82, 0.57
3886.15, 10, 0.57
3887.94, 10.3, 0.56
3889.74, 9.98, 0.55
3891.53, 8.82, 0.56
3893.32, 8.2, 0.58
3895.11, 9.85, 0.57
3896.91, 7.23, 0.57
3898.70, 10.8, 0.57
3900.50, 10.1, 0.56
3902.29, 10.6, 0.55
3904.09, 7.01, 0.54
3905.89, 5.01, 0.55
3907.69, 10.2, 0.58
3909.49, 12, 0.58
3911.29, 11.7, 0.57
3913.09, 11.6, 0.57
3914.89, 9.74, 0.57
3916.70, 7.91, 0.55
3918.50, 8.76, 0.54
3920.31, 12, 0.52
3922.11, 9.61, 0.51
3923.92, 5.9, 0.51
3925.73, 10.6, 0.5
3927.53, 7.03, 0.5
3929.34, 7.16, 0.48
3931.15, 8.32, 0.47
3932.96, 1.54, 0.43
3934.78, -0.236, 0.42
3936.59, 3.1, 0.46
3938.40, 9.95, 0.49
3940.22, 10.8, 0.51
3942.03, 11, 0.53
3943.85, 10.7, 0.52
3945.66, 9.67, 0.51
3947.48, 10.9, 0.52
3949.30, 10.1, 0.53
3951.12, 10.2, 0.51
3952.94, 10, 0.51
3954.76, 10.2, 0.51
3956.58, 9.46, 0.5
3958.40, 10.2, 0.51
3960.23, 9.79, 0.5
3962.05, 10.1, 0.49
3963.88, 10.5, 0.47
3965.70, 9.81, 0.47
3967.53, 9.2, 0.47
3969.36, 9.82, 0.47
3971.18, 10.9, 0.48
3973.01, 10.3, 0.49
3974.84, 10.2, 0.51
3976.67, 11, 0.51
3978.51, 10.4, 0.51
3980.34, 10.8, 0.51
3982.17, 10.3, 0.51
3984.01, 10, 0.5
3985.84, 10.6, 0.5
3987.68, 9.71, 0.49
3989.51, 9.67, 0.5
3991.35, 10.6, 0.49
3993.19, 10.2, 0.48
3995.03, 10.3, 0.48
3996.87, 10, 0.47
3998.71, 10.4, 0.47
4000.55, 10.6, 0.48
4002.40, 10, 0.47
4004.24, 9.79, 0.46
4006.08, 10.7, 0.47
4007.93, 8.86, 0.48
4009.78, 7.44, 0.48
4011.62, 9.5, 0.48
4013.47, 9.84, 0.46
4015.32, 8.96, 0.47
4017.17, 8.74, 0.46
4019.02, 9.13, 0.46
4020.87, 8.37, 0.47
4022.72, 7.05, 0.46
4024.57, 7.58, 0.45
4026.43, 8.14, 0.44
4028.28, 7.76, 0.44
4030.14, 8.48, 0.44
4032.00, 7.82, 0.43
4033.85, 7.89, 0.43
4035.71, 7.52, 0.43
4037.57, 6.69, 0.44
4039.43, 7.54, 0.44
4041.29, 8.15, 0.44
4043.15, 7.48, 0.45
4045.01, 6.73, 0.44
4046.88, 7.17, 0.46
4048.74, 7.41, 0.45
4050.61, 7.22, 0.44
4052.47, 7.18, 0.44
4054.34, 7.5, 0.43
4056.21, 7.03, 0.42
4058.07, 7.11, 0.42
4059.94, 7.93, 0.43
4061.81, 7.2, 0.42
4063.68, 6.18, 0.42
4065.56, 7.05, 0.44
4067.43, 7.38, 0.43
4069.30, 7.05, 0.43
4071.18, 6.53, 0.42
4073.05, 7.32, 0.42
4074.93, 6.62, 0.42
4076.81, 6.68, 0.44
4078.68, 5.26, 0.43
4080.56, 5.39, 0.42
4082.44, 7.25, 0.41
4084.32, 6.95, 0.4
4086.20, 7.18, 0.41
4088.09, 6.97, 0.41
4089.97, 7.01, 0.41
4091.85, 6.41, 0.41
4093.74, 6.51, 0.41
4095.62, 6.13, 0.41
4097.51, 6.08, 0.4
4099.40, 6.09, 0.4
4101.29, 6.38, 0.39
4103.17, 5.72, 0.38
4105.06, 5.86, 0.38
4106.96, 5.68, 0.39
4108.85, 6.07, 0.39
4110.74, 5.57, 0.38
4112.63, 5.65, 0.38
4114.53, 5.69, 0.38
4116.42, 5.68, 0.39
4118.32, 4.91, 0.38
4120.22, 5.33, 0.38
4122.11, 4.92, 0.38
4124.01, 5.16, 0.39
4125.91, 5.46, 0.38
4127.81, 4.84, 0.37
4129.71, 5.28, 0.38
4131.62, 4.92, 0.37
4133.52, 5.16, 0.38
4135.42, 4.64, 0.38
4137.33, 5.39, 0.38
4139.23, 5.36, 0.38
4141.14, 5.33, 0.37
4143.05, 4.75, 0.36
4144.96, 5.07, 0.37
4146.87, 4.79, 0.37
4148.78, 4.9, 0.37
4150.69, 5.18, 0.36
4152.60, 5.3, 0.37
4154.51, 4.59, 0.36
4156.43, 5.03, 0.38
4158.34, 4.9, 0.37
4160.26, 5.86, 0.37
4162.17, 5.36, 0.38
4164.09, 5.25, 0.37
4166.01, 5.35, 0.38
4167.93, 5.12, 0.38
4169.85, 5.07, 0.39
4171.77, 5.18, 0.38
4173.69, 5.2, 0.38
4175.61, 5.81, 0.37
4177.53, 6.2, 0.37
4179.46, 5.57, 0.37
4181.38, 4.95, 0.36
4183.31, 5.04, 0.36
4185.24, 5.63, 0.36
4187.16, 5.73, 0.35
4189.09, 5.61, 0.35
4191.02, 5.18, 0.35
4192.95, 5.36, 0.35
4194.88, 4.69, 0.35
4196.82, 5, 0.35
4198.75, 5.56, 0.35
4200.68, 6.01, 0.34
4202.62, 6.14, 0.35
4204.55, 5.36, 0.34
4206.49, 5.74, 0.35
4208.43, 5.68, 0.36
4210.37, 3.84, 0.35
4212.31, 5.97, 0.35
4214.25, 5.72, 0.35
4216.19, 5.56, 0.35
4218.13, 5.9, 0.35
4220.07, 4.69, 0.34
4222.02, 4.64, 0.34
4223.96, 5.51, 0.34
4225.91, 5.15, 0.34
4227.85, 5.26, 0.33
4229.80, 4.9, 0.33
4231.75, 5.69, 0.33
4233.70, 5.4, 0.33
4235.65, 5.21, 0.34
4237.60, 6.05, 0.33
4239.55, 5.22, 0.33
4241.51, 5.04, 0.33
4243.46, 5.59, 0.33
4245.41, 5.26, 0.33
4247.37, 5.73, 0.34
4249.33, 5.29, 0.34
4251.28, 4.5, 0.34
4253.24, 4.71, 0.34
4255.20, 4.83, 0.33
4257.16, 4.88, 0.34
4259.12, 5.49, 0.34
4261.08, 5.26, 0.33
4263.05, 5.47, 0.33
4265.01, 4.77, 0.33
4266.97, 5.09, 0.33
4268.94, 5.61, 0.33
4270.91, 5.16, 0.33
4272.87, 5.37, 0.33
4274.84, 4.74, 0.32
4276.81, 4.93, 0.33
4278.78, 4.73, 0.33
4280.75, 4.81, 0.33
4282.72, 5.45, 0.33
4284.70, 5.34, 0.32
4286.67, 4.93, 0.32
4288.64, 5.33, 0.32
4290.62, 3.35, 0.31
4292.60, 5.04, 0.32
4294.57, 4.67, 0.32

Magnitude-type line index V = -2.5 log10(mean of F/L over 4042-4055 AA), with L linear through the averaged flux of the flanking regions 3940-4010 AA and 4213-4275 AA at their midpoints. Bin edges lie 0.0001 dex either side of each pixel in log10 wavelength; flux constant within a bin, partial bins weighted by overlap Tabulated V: 0.21 mag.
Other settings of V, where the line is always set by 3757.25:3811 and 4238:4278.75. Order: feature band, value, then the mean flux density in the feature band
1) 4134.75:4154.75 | 0.11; 5.05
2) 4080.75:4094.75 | -0.17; 6.81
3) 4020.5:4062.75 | -0.24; 7.51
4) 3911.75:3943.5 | -0.24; 8.03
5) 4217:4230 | 0.02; 5.17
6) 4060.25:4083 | -0.14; 6.68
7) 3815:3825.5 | -0.14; 7.79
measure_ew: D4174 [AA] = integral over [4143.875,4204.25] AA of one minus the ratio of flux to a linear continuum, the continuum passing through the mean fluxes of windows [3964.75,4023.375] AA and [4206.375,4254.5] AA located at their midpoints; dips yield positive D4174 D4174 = 9.71 AA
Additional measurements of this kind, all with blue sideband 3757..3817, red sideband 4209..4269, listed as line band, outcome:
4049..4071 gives -4.82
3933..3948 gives -3.58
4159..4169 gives 0.23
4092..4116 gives -1.06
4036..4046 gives -2.35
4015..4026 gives -4.13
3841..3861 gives -1.48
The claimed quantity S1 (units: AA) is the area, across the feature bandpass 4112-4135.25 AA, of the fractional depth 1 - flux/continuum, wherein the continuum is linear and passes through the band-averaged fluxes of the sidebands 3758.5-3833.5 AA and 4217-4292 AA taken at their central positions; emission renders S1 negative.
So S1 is 1.7 AA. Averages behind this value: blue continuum 6.85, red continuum 5.14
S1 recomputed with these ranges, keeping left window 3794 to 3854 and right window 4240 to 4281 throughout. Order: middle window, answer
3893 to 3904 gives -4.45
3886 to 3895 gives -3.71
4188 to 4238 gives -0.52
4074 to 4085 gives -0.86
